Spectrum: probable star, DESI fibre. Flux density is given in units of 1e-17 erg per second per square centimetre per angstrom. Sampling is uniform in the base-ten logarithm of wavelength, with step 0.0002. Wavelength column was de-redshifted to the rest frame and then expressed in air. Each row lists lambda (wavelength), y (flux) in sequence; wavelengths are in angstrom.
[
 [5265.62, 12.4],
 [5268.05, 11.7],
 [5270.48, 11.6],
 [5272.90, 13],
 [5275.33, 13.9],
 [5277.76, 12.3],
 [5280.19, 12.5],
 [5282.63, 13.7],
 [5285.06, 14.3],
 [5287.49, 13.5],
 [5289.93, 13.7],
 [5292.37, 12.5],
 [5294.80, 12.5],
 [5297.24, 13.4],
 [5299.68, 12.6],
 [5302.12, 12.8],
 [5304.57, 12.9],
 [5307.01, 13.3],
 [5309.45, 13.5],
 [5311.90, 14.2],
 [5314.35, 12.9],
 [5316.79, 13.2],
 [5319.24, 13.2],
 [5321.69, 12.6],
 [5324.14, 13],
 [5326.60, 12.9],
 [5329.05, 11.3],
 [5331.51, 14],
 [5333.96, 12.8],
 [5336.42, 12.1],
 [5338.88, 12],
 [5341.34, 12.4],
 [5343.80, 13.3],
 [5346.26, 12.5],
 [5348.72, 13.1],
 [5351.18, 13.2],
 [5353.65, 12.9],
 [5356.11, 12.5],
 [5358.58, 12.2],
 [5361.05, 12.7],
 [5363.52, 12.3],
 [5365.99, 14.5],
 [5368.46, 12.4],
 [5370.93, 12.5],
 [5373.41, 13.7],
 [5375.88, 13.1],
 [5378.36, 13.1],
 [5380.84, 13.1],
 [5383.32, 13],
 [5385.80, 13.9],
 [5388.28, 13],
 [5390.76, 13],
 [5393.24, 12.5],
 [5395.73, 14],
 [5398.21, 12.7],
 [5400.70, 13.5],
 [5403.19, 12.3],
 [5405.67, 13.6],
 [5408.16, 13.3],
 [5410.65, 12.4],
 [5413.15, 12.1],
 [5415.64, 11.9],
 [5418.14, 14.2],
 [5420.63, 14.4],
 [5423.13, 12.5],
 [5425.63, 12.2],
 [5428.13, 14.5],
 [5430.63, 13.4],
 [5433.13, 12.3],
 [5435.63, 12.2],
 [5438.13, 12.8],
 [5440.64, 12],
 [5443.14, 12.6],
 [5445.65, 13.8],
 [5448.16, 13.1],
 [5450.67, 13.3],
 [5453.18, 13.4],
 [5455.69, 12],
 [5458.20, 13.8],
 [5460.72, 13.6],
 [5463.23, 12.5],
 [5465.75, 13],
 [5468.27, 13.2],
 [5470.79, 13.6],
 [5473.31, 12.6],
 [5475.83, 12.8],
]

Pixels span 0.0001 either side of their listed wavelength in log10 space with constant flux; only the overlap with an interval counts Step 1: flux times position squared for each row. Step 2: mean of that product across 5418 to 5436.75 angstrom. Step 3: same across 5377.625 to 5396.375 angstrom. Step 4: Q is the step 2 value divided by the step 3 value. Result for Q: 1.01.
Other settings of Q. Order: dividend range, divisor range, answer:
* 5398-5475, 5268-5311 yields 1.05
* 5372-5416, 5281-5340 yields 1.03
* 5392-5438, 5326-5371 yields 1.05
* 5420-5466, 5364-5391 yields 1.01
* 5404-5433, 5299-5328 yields 1.04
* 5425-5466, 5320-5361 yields 1.06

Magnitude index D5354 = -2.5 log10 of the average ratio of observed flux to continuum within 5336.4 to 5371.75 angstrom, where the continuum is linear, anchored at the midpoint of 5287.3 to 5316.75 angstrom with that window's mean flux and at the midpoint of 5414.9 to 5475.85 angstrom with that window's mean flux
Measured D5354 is 0.03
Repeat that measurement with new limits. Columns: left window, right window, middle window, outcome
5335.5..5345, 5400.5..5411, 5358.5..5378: -0.023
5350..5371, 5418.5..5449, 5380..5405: -0.018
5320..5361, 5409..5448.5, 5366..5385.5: -0.030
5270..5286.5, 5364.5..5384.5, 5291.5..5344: 0.022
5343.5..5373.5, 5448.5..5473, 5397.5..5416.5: 0.021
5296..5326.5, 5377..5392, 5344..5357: 0.022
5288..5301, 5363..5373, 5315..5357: 0.020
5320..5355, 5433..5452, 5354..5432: -0.024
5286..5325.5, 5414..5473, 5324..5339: 0.043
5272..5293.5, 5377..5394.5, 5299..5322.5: 0.006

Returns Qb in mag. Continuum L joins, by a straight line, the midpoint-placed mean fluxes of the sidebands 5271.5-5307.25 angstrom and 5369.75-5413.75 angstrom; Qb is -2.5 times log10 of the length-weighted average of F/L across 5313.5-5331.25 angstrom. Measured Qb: 0.03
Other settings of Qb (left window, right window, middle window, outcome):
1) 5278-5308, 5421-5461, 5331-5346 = 0.032 mag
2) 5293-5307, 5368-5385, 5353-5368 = 0.014 mag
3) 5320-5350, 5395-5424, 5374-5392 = -0.022 mag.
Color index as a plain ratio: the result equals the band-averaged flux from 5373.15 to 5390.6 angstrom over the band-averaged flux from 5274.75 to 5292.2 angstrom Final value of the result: 1.0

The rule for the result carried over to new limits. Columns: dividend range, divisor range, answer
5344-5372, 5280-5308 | 0.97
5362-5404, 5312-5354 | 1.02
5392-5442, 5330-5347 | 1.02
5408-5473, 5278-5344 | 1.00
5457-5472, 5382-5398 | 1.01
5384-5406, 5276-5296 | 1.00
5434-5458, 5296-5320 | 0.97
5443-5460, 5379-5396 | 1.00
